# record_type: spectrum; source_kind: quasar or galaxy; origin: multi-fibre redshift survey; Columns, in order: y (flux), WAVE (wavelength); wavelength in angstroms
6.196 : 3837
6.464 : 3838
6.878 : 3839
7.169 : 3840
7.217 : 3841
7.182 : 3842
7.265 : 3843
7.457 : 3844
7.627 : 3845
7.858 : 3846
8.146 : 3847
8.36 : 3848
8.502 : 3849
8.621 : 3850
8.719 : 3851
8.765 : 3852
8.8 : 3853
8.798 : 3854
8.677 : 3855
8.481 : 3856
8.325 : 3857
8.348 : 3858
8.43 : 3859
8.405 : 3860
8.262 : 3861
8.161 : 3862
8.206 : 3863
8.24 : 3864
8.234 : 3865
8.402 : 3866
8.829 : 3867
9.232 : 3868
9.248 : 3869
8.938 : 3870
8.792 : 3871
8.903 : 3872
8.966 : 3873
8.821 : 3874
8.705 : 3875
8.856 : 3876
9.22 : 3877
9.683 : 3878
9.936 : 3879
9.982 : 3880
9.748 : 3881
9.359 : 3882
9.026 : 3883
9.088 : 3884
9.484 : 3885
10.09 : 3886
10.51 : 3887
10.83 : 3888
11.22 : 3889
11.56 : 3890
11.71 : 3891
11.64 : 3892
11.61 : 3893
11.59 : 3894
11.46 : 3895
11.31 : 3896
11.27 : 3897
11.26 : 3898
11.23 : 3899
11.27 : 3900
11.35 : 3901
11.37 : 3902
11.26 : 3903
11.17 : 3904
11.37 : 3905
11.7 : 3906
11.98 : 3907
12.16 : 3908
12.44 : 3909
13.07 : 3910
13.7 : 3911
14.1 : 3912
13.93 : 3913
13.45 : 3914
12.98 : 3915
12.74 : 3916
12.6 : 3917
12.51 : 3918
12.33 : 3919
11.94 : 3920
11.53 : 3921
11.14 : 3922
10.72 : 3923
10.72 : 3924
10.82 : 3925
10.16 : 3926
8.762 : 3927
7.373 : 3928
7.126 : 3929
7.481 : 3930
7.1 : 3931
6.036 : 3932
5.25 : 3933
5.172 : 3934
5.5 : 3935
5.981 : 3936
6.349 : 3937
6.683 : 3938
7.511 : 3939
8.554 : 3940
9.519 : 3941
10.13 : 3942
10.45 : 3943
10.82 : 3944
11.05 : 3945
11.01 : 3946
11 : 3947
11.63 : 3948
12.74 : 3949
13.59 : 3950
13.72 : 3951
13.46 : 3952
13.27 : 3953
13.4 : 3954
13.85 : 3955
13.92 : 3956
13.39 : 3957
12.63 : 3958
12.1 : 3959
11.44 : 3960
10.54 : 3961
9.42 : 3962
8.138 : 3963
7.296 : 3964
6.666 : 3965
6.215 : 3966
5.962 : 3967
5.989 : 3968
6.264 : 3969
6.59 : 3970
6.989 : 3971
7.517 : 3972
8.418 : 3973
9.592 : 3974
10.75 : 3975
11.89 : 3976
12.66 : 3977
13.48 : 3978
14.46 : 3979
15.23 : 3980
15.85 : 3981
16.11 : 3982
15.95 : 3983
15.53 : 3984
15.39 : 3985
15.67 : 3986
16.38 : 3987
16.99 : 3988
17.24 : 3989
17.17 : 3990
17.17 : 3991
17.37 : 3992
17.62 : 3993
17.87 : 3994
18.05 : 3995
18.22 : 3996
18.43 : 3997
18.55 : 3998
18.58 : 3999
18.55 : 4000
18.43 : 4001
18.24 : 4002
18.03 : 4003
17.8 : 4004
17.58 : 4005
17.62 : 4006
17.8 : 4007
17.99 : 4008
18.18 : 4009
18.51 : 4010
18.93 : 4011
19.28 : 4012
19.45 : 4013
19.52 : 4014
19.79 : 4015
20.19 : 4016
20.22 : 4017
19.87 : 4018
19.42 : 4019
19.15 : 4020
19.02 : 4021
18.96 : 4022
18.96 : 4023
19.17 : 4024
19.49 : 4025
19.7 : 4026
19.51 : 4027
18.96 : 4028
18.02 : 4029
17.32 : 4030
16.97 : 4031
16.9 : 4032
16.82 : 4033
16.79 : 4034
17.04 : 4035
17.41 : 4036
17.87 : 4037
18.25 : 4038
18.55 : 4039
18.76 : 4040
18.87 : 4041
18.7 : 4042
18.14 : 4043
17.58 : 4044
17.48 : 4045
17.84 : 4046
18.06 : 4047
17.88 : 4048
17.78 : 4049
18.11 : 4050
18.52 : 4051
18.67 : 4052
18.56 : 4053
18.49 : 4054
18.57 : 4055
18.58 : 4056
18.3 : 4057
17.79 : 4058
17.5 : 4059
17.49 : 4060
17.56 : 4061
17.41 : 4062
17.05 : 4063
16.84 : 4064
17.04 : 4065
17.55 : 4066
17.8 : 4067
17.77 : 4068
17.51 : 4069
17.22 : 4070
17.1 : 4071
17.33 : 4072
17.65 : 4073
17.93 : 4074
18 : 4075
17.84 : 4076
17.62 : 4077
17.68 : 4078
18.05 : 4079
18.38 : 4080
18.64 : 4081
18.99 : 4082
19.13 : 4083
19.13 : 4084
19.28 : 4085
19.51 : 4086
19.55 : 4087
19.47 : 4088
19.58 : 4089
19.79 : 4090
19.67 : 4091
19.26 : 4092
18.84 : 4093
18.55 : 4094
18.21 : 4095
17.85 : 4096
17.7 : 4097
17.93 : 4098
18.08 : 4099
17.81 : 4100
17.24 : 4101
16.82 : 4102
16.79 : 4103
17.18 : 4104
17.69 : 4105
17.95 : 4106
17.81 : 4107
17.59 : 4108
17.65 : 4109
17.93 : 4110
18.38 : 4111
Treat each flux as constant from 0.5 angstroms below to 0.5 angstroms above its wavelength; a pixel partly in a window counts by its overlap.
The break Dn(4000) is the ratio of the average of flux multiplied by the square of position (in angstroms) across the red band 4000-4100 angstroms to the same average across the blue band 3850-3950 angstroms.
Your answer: 2.0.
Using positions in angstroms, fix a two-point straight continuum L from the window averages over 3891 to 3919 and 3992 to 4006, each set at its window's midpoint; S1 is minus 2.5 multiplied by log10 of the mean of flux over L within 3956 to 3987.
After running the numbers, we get 0.43 mag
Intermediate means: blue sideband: 12.1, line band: 11.1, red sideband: 18.1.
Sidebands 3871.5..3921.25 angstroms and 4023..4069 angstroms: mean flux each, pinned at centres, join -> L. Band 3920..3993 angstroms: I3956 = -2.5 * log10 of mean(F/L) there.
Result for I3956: 0.269 mag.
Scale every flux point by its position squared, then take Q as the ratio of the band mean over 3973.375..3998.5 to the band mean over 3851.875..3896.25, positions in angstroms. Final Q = 1.76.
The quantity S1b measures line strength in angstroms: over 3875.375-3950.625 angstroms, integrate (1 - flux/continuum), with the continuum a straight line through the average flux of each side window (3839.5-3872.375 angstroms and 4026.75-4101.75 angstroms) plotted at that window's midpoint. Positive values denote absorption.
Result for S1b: 2.9 angstroms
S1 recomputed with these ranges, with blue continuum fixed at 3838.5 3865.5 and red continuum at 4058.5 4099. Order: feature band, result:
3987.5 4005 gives -0.23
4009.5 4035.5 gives -0.20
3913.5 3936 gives 0.17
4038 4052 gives -0.09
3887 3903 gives -0.13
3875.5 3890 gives -0.04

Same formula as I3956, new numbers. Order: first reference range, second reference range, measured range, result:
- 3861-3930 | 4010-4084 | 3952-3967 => 0.26 mag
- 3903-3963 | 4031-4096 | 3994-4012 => -0.23 mag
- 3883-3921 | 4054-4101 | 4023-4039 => -0.10 mag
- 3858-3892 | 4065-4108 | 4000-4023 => -0.24 mag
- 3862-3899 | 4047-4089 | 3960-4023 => -0.02 mag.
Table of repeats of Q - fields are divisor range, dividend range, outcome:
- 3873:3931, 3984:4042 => 1.77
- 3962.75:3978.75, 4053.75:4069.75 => 2.18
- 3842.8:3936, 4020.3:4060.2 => 1.99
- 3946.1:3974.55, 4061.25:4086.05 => 1.86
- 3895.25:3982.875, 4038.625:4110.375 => 1.82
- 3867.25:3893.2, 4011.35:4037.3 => 2.05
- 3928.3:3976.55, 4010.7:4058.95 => 2.06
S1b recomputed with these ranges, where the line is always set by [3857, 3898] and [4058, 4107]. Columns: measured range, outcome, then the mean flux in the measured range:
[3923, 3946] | 7.2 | 8.24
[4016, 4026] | -2.5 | 19.4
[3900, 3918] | -2.4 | 12.4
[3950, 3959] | -0.4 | 13.4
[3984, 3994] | -1.8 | 16.8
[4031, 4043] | -1.2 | 17.8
